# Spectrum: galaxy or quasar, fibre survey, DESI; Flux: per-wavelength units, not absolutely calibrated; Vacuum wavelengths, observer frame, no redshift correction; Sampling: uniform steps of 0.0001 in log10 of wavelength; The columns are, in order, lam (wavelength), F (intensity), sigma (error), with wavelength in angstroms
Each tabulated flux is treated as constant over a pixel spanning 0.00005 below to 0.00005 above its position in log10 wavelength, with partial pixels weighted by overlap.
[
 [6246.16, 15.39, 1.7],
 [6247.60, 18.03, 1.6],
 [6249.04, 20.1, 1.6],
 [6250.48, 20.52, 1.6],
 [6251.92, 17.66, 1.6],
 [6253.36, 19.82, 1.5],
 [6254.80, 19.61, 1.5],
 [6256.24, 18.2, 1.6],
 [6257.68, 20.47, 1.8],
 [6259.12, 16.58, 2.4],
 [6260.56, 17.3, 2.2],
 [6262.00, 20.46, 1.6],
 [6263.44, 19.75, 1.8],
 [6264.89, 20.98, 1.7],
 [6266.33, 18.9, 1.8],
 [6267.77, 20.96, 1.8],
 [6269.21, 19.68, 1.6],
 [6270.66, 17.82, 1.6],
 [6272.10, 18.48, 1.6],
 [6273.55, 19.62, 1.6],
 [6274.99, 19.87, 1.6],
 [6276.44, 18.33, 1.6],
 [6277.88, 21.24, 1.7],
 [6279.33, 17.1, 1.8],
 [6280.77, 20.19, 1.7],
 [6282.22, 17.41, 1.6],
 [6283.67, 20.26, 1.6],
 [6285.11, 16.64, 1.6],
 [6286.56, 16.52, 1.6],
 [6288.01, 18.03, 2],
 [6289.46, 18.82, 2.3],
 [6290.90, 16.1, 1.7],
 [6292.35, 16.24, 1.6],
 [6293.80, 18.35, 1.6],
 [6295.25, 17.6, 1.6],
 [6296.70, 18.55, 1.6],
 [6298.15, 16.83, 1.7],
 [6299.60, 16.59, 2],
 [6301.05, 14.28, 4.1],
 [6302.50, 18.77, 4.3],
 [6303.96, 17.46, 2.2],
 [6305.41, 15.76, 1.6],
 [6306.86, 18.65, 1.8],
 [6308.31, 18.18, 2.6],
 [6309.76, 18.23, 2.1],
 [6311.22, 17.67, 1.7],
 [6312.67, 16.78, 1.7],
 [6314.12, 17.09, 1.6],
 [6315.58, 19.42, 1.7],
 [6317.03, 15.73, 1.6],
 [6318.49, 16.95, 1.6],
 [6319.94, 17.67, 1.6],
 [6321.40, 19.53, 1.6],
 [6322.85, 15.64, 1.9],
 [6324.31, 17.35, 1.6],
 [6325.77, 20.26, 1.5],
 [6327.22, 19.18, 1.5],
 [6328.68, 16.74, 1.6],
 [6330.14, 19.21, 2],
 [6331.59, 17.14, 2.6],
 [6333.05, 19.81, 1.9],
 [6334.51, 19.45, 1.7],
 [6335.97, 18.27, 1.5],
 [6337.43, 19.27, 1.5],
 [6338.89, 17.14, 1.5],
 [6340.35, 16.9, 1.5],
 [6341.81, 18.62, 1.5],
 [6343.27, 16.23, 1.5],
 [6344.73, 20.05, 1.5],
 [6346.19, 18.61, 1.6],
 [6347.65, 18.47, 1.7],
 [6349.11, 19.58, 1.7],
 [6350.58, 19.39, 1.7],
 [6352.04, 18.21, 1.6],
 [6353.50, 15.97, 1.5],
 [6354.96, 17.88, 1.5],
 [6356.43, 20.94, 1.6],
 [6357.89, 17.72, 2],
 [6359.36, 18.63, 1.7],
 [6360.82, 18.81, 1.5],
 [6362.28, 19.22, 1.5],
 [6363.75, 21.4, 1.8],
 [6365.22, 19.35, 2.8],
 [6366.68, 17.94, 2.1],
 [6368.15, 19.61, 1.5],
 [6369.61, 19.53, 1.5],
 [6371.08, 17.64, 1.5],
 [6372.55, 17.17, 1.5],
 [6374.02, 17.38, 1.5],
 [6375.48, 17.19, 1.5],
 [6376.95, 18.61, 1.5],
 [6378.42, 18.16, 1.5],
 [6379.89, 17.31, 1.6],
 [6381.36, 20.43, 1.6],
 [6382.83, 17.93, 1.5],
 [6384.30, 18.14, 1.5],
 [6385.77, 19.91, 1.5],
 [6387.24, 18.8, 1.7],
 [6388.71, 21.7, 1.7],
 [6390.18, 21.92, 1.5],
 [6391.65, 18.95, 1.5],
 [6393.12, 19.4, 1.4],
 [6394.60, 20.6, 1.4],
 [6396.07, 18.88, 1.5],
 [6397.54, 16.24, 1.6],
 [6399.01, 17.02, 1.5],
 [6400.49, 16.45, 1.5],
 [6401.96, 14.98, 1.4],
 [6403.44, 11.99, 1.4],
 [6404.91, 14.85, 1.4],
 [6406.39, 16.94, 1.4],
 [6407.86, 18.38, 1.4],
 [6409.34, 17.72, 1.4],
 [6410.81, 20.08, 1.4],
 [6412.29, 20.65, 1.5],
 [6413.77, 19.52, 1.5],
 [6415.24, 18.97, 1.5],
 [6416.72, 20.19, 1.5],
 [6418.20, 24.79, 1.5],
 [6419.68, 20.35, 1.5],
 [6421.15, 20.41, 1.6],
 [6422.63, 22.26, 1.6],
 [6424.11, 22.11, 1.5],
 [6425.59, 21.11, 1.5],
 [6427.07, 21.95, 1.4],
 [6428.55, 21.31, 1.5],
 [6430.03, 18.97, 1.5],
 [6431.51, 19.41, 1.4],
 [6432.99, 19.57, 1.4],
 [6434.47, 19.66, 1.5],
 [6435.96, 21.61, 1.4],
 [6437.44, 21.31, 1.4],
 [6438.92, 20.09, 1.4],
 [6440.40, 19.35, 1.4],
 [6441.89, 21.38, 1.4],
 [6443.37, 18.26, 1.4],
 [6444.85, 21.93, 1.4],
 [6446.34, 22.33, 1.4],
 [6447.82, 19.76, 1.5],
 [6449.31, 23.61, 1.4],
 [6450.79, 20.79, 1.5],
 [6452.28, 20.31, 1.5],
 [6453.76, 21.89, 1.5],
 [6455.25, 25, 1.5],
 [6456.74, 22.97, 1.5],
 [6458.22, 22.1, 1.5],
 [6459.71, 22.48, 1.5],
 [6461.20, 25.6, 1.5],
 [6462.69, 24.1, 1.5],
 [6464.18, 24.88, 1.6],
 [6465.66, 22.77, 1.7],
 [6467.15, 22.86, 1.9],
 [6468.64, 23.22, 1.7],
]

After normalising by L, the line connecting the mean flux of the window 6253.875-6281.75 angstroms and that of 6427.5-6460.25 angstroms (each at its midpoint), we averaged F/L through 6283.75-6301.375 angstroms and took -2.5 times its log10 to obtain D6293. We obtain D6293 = 0.13 mag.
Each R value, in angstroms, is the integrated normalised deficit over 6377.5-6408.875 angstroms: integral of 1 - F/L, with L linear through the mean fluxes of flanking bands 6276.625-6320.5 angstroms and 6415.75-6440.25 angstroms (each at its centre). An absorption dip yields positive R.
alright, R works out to 3.1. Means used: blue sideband 17.6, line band 18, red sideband 20.9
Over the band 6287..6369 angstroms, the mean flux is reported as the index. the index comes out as 18.1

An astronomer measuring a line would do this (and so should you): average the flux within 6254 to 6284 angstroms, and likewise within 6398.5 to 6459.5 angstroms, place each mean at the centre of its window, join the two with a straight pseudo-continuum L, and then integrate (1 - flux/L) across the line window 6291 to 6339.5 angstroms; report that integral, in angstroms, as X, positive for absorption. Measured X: 4.3 angstroms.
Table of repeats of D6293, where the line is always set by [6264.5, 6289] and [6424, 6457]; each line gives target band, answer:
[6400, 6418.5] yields 0.15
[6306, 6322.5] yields 0.10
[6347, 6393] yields 0.07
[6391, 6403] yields 0.16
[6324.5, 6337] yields 0.05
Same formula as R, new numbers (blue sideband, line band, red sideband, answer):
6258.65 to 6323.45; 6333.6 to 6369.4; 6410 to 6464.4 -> 1.4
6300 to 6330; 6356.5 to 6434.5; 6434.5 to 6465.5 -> 4.4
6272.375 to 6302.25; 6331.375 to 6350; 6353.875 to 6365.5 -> 0.3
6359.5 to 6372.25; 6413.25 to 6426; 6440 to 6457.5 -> -0.3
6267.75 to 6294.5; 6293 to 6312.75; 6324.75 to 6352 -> 1.1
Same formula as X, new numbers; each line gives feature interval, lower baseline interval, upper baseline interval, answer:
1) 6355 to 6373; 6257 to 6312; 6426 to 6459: 0.6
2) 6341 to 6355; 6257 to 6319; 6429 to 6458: 0.7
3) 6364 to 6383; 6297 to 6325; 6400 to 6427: 0.0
